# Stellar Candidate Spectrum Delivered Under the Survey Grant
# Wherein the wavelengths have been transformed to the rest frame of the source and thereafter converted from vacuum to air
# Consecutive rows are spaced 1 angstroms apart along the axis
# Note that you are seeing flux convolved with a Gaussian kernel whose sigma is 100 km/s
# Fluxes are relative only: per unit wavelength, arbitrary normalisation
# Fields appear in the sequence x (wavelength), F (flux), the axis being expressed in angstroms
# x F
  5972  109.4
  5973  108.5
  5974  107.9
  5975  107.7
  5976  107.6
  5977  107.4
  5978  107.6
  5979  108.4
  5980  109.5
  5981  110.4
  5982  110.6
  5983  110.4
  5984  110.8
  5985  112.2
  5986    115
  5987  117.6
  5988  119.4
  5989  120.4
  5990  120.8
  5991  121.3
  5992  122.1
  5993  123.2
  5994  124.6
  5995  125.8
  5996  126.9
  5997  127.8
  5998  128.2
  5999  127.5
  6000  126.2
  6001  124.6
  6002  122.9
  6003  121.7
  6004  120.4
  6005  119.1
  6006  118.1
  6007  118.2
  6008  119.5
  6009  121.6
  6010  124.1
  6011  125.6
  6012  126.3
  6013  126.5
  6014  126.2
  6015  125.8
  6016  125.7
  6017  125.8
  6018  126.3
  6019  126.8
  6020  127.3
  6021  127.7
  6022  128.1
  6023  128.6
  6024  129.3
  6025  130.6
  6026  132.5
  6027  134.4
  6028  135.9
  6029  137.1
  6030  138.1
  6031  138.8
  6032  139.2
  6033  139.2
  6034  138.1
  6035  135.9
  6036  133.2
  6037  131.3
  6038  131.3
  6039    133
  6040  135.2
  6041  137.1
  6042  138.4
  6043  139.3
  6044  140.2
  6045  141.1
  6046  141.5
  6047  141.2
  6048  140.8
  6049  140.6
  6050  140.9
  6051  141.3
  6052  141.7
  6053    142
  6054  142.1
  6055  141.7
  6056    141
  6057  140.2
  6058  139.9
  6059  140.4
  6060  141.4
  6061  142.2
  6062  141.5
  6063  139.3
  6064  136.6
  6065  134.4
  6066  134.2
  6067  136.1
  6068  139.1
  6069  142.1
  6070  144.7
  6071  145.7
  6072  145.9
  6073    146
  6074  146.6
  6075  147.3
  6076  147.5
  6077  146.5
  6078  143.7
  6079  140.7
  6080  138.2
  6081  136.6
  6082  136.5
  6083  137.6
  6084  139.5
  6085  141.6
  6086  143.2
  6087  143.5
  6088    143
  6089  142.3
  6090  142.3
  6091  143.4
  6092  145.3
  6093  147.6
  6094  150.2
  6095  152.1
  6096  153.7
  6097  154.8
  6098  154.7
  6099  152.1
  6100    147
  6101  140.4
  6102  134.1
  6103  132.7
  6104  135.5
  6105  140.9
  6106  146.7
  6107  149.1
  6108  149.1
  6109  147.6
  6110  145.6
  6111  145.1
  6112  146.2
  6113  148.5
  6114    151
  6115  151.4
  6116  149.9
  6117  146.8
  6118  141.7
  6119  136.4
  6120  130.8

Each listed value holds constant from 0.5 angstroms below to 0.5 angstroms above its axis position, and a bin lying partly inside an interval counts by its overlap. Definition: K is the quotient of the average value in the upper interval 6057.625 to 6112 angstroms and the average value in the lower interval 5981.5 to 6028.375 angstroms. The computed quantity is 1.2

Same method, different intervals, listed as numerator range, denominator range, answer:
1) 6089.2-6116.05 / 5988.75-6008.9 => 1.19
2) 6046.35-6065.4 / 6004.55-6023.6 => 1.13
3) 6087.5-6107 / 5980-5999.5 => 1.22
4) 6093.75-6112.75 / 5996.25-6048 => 1.12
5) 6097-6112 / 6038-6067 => 1.04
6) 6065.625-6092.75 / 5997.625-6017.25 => 1.15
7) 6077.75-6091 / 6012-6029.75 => 1.09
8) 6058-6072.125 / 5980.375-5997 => 1.18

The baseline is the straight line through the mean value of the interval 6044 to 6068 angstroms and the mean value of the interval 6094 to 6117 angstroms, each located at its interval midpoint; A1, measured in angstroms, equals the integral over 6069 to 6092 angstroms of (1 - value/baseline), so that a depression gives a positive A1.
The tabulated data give 0.1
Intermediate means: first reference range 140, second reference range 147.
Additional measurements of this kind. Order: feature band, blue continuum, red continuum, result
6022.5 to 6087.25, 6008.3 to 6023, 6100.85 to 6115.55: -2.7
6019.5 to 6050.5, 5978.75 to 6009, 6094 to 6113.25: -1.5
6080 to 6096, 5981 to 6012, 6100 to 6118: -0.3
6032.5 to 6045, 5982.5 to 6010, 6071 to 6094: -0.4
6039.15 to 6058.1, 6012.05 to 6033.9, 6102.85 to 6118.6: -0.7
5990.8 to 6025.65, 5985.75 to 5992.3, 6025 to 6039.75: 0.4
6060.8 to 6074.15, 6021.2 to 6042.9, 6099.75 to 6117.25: -0.1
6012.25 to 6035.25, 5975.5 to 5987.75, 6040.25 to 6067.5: -0.6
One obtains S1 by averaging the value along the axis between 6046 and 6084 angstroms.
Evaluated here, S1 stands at 141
